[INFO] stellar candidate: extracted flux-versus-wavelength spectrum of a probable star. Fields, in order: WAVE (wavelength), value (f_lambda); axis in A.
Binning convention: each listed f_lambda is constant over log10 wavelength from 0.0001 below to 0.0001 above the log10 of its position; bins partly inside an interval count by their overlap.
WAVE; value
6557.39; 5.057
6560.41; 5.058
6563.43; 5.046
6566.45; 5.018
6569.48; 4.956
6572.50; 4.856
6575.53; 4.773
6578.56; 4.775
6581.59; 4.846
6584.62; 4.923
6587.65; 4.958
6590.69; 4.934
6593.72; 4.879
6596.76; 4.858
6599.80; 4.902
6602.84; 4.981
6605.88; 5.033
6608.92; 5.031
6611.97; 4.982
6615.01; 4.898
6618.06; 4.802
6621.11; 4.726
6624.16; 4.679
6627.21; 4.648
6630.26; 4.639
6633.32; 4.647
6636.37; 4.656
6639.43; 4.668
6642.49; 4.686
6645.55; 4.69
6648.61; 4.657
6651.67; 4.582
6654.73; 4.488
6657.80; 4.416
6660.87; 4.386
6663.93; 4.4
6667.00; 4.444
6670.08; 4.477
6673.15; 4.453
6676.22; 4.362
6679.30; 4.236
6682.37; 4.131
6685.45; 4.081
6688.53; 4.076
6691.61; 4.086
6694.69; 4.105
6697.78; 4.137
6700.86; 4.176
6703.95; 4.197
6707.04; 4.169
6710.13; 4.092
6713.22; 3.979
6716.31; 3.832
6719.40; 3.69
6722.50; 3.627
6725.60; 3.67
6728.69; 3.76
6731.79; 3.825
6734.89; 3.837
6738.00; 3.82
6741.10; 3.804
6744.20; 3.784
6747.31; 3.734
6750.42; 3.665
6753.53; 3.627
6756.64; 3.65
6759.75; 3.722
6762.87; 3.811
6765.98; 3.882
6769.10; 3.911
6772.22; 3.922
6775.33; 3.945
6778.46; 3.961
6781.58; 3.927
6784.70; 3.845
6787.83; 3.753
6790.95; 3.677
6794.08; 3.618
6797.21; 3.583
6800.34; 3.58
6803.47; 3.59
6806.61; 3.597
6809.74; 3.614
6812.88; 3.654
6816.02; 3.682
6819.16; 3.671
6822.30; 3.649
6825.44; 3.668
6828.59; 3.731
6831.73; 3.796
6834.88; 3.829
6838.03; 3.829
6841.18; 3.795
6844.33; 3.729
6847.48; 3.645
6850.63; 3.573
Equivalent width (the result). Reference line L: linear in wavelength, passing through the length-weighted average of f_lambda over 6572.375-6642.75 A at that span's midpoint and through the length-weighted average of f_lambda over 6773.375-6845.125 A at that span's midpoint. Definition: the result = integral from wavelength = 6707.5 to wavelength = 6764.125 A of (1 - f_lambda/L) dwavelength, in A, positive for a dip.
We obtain 4.8 A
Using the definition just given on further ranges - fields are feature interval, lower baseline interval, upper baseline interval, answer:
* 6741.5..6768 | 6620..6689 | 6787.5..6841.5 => 1.61 A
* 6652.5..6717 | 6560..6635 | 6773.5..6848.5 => 2.50 A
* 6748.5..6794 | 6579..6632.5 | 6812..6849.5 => 2.51 A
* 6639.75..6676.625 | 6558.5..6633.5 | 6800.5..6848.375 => 0.36 A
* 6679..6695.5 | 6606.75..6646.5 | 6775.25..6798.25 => 1.04 A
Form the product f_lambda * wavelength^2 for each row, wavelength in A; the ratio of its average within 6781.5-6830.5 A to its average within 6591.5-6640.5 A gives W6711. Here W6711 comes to 0.81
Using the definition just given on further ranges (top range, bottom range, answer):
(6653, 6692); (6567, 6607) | 0.90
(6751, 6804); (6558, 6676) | 0.83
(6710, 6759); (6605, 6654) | 0.82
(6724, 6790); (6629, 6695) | 0.88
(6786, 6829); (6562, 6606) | 0.79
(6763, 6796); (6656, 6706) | 0.93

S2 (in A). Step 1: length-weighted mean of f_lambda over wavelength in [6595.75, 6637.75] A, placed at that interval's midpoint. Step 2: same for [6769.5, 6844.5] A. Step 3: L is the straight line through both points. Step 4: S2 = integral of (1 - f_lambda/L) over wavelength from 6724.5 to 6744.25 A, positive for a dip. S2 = 1.7 A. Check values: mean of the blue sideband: 4.82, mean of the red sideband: 3.74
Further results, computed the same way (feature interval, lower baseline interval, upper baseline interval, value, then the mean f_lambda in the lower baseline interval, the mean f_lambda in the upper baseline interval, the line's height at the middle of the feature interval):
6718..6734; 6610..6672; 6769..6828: 1.62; 4.63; 3.72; 4.14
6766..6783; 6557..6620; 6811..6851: 0.29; 4.93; 3.72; 4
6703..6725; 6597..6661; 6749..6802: 1.34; 4.73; 3.77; 4.17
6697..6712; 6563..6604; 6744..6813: 0.11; 4.9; 3.74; 4.18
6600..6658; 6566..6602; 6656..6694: -1.88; 4.89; 4.29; 4.59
